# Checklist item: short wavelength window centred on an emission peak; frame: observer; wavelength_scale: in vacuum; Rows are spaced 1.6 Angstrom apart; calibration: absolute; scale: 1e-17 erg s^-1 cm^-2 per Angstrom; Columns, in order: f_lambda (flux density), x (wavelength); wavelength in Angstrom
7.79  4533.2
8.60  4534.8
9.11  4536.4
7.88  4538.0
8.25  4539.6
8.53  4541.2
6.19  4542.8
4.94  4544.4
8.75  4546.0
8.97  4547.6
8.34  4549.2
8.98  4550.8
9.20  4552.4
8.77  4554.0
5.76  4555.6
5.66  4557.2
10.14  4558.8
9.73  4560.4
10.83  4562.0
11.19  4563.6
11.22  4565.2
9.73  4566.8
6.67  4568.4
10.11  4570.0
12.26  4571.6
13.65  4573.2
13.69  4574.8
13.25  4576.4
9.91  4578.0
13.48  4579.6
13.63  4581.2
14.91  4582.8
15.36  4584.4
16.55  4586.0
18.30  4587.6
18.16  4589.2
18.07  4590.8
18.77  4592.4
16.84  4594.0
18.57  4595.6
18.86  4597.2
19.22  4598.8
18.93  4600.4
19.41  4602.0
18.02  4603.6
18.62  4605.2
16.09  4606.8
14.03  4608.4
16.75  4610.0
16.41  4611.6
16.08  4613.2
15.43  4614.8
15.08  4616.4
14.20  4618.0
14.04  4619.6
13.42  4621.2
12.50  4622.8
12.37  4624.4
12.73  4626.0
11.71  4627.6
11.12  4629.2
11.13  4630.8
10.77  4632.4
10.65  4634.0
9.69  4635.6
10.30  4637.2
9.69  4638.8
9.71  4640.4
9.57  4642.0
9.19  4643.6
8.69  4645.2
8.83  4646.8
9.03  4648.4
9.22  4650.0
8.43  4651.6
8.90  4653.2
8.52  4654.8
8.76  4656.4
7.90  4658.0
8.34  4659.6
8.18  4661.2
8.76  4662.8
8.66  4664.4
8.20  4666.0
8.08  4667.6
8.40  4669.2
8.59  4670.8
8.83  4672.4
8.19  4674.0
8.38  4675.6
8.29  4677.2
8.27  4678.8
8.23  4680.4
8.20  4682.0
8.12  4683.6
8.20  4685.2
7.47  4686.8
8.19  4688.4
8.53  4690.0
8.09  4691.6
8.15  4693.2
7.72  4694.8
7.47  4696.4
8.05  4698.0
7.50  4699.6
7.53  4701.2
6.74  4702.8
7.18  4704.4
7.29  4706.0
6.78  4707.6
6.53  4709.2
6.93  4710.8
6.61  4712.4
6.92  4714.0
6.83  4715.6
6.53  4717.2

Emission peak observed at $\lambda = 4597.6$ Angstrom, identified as Lyman alpha 1216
